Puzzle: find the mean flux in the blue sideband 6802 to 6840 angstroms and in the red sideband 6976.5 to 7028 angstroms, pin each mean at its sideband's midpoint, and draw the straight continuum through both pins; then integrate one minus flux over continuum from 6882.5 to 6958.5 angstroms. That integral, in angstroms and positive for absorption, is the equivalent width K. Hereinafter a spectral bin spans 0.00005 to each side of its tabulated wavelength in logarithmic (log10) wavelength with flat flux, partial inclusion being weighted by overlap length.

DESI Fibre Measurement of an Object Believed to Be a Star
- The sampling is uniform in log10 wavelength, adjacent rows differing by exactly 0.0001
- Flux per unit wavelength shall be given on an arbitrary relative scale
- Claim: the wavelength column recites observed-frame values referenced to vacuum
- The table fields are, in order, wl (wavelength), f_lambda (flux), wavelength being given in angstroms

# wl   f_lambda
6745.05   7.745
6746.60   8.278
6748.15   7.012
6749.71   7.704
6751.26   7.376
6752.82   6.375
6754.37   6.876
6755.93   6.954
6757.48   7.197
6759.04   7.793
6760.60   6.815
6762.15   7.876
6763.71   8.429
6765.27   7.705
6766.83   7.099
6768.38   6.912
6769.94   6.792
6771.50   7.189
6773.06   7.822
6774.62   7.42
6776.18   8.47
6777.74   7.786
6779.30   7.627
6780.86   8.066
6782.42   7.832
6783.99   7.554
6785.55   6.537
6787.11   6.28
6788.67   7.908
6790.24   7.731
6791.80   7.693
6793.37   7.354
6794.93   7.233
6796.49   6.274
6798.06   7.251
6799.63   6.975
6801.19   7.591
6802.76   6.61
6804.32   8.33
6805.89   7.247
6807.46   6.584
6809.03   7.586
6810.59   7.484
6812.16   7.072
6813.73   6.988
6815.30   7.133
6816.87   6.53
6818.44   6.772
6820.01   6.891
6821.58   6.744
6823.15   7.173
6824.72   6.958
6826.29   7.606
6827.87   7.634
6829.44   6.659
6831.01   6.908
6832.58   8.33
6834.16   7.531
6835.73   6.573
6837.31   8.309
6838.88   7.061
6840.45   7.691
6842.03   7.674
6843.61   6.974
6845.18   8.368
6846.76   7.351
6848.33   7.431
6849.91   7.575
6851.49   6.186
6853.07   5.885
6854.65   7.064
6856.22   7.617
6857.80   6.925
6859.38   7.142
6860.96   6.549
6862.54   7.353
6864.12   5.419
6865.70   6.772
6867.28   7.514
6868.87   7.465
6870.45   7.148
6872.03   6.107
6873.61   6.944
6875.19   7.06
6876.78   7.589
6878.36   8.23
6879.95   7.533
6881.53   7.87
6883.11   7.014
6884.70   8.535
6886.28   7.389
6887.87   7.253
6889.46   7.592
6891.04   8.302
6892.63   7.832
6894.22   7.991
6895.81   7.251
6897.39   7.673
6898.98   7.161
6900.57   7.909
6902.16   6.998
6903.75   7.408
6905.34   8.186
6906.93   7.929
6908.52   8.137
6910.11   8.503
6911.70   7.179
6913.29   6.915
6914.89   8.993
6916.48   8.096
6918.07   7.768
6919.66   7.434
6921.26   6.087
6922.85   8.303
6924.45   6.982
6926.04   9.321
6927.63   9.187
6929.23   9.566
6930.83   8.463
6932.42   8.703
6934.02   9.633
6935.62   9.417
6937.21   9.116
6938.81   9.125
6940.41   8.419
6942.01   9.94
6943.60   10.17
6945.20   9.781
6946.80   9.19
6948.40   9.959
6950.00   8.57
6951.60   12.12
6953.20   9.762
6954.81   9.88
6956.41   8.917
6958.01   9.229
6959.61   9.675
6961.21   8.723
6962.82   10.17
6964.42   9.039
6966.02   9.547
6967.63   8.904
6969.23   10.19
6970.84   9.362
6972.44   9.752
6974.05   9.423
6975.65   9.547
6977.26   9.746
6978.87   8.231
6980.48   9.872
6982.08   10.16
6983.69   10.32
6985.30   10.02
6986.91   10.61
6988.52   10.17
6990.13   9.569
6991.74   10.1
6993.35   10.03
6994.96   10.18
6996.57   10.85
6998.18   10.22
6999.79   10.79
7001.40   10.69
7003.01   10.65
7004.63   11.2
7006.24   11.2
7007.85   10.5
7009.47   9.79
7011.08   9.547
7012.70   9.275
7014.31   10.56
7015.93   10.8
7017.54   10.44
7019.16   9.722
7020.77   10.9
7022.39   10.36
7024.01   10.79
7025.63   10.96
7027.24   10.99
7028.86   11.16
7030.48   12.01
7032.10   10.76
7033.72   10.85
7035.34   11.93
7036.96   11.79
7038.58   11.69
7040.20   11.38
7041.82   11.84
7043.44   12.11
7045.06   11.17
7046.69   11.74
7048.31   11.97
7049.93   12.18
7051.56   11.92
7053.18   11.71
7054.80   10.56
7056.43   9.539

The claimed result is 4.0 angstroms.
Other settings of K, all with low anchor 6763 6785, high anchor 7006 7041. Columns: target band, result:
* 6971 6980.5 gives 0.7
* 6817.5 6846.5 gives 3.6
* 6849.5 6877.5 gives 5.9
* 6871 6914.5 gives 7.3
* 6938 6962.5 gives 0.7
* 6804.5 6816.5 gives 1.3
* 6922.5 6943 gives 1.4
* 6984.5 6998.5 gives 0.2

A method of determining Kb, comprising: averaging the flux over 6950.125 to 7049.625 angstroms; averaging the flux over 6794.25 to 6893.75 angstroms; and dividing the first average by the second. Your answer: 1.44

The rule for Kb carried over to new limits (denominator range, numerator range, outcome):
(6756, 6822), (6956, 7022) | 1.36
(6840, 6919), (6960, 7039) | 1.38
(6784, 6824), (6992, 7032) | 1.48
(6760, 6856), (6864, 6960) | 1.13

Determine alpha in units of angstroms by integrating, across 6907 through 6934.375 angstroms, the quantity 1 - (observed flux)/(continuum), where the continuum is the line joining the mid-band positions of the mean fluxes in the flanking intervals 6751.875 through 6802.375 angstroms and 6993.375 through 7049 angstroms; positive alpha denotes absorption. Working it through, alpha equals 3.70 angstroms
